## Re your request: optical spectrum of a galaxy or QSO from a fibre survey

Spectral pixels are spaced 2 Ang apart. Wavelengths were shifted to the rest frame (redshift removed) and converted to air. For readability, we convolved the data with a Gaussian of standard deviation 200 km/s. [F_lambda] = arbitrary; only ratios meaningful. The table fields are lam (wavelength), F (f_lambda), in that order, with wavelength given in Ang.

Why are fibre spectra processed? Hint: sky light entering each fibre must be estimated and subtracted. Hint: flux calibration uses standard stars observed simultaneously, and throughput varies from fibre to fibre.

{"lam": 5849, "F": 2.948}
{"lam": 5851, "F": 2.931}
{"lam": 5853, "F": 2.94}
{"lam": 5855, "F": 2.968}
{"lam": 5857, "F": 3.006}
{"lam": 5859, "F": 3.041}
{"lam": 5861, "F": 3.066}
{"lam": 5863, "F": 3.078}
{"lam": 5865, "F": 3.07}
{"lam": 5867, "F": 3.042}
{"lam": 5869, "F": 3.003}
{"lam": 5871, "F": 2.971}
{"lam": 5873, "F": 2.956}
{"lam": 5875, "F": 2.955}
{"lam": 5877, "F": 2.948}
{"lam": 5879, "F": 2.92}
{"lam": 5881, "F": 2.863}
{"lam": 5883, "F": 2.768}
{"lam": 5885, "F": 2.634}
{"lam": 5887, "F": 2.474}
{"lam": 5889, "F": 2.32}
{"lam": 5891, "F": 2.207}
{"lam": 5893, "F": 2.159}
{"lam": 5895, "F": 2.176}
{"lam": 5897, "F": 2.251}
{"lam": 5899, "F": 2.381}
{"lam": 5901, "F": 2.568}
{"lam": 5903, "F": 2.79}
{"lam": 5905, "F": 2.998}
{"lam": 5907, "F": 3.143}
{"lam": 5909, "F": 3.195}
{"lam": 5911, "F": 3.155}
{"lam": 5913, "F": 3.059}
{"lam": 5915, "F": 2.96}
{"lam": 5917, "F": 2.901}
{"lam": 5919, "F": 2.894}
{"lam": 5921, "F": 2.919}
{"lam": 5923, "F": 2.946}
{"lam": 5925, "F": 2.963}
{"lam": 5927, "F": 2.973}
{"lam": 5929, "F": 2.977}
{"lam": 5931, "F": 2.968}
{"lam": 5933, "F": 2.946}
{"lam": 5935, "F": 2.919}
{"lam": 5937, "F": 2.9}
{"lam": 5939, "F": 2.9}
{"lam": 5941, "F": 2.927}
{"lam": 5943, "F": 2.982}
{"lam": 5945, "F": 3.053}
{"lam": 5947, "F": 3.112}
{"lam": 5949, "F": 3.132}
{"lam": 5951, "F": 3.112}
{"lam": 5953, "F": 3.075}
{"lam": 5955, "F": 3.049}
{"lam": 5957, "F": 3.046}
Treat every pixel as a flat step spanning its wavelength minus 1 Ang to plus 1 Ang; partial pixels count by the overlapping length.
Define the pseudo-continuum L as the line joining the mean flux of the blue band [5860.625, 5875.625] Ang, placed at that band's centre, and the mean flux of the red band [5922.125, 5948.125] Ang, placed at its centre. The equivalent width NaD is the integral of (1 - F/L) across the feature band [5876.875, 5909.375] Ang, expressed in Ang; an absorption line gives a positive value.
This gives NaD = 4.1 Ang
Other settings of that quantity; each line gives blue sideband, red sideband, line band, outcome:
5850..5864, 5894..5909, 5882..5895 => 1.7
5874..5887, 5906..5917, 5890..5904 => 2.8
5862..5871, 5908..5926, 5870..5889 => 1.4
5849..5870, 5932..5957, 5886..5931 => 3.9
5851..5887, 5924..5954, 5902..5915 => -0.3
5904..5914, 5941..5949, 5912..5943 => 1.3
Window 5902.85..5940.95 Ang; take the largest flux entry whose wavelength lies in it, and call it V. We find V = 3.195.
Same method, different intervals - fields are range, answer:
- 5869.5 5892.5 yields 2.971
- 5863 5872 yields 3.078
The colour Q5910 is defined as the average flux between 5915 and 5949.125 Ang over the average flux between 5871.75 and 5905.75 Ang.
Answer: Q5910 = 1.1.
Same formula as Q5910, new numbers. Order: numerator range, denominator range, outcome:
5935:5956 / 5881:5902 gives 1.25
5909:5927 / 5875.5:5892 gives 1.13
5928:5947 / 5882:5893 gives 1.21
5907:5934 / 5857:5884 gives 1.01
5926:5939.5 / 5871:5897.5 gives 1.13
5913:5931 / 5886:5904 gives 1.24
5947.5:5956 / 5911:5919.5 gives 1.04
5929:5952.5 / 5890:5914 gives 1.12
